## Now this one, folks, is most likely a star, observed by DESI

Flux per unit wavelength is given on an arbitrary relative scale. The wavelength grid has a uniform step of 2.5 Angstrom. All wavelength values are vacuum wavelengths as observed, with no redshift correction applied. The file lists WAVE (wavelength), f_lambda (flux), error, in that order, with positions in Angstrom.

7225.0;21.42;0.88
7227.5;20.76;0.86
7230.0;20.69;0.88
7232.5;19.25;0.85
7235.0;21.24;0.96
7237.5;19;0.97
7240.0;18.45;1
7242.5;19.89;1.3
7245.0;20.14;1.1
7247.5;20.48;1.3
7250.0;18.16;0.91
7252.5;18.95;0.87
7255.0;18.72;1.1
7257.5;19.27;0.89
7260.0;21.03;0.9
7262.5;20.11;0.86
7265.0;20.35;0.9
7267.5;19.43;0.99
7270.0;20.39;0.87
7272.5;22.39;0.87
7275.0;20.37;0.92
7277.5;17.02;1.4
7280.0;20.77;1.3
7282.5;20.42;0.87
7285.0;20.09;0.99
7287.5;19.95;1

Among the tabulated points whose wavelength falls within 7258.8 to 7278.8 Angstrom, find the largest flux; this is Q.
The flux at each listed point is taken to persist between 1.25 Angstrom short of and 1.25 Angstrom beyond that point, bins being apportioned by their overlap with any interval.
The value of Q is 22.39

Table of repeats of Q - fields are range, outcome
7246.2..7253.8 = 20.48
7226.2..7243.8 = 21.24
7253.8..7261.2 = 21.03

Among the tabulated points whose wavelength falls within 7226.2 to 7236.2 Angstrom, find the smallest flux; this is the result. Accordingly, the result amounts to 19.25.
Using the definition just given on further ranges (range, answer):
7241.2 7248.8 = 19.89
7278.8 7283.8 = 20.42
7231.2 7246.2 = 18.45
